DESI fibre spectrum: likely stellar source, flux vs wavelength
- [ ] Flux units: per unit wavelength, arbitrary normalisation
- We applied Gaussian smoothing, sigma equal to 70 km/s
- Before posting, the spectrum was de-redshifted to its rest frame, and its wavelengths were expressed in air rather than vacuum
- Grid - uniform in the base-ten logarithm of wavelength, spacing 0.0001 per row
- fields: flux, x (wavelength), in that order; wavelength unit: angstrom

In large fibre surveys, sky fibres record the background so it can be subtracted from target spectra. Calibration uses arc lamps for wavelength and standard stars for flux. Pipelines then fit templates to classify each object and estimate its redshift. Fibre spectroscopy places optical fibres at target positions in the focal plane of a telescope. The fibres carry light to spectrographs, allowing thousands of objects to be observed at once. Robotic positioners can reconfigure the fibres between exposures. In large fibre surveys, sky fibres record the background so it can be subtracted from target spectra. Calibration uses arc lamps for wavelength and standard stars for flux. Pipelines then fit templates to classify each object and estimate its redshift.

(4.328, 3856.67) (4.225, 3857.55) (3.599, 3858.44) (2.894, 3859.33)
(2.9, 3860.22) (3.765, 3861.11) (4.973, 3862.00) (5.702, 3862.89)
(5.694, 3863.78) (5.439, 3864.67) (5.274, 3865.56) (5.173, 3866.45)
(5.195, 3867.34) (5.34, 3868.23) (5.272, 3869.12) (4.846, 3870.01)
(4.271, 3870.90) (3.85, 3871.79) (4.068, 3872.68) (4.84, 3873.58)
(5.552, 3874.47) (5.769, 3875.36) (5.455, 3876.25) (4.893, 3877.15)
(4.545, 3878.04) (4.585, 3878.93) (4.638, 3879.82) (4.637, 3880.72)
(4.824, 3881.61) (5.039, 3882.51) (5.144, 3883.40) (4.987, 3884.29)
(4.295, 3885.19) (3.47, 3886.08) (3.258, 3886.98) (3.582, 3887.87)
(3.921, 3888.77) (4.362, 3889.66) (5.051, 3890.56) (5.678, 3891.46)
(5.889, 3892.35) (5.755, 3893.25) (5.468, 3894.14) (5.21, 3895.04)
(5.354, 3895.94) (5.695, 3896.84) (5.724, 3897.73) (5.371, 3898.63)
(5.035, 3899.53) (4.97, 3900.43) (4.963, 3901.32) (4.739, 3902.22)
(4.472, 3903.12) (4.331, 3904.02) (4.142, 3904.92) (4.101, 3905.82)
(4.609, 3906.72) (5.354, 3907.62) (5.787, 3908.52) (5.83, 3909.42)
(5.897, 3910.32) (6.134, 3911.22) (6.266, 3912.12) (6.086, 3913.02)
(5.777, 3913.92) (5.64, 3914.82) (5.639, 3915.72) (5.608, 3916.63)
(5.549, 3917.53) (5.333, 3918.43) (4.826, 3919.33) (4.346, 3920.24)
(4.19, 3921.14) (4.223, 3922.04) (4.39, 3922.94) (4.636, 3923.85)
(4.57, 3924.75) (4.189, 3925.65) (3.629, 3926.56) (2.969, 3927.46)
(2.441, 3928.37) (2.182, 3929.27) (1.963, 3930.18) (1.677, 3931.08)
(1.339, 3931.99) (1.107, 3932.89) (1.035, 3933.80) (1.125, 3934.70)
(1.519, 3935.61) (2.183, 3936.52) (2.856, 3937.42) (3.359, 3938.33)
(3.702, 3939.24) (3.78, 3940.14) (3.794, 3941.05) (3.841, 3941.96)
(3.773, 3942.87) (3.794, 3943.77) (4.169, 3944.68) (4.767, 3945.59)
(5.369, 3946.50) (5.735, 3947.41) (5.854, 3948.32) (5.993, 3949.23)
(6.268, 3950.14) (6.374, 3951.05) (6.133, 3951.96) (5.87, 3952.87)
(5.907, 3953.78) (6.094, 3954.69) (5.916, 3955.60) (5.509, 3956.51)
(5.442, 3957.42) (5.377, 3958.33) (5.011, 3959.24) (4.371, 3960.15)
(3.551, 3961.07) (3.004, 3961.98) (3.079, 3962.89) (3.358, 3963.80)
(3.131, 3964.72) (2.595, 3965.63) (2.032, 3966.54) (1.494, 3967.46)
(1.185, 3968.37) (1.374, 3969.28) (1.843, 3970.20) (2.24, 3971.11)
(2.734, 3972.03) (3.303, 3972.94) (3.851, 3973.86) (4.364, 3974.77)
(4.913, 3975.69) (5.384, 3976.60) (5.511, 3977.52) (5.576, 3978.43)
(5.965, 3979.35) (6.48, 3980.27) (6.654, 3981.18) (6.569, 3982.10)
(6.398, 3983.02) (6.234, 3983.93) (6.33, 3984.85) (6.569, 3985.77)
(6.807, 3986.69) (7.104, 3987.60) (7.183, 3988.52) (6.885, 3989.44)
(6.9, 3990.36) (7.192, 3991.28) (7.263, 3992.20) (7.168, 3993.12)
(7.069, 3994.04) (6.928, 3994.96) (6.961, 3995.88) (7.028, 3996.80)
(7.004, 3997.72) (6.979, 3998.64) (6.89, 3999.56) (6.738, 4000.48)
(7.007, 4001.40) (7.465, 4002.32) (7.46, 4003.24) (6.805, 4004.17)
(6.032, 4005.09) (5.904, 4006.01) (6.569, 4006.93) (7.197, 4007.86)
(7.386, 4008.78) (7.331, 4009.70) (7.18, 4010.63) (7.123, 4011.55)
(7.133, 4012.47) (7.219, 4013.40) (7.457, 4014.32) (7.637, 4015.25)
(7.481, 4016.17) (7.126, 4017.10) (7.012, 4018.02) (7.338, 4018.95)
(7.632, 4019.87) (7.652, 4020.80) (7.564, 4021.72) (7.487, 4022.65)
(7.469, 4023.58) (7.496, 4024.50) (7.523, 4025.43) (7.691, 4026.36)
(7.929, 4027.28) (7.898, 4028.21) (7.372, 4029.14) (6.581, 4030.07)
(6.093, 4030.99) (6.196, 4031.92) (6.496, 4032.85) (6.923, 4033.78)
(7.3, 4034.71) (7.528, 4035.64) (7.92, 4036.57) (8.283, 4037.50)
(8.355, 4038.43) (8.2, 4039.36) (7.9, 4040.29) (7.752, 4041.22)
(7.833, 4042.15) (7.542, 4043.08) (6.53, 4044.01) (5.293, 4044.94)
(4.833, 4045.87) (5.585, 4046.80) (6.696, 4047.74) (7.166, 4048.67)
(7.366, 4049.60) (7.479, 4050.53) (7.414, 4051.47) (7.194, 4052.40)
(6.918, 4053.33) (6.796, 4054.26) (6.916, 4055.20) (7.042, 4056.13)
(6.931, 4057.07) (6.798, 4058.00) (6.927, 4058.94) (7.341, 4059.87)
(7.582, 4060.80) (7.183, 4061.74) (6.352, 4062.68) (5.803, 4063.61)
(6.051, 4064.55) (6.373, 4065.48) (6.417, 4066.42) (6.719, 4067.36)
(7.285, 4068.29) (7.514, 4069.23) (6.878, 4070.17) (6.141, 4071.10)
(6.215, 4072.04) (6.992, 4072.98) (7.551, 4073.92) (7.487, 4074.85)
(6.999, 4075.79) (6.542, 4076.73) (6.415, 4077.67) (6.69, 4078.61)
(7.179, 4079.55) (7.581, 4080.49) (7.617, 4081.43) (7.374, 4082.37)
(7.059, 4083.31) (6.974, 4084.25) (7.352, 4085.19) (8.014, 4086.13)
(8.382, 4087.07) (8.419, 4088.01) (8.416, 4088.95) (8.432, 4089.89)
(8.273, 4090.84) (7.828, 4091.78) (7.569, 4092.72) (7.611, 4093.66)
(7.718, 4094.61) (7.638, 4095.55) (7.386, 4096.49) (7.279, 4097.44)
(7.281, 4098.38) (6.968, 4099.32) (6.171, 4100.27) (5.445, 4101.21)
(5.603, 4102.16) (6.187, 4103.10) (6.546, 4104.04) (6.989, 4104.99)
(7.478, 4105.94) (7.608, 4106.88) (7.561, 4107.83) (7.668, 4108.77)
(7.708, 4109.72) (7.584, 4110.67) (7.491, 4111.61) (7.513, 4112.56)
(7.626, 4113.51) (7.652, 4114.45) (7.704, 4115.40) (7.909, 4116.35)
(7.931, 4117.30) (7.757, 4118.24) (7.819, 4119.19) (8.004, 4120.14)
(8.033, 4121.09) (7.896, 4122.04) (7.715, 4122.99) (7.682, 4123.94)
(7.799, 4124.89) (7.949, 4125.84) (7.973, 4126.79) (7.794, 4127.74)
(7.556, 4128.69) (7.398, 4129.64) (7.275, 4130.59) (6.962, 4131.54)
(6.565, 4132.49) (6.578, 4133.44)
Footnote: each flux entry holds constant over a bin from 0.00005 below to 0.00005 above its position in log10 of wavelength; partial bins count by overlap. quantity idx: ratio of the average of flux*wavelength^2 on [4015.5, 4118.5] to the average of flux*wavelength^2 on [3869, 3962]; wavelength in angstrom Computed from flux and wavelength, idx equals 1.70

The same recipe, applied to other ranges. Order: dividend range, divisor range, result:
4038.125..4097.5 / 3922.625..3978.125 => 2.02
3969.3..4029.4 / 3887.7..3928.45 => 1.38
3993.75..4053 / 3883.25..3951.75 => 1.71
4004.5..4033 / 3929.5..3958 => 1.83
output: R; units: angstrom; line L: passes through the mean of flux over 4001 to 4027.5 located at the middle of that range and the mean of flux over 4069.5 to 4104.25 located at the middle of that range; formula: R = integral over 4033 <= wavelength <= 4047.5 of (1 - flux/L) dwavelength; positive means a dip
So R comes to 0.14 angstrom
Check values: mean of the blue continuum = 7.25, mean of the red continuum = 7.2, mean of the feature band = 7.16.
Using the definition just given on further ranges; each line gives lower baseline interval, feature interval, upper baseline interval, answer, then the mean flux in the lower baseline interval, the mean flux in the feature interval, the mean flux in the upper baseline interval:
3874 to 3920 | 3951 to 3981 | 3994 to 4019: 10.0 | 5.08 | 4.2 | 7.05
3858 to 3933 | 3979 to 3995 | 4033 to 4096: -2.0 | 4.66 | 6.76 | 7.18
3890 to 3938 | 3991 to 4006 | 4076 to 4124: -3.1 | 4.39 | 6.96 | 7.43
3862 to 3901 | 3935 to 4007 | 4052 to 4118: 9.9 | 4.96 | 5.15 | 7.19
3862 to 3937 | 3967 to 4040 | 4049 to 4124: -4.9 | 4.55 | 6.5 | 7.25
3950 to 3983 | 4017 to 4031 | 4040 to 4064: -3.1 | 4.41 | 7.42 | 6.89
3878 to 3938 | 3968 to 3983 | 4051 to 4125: 3.2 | 4.38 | 4.33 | 7.25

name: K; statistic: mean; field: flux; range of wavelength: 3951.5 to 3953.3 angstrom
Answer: 6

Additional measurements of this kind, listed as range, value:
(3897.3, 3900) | 5.36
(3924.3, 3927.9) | 3.85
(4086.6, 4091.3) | 8.38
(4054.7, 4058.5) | 6.9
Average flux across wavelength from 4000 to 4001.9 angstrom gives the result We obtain 6.9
